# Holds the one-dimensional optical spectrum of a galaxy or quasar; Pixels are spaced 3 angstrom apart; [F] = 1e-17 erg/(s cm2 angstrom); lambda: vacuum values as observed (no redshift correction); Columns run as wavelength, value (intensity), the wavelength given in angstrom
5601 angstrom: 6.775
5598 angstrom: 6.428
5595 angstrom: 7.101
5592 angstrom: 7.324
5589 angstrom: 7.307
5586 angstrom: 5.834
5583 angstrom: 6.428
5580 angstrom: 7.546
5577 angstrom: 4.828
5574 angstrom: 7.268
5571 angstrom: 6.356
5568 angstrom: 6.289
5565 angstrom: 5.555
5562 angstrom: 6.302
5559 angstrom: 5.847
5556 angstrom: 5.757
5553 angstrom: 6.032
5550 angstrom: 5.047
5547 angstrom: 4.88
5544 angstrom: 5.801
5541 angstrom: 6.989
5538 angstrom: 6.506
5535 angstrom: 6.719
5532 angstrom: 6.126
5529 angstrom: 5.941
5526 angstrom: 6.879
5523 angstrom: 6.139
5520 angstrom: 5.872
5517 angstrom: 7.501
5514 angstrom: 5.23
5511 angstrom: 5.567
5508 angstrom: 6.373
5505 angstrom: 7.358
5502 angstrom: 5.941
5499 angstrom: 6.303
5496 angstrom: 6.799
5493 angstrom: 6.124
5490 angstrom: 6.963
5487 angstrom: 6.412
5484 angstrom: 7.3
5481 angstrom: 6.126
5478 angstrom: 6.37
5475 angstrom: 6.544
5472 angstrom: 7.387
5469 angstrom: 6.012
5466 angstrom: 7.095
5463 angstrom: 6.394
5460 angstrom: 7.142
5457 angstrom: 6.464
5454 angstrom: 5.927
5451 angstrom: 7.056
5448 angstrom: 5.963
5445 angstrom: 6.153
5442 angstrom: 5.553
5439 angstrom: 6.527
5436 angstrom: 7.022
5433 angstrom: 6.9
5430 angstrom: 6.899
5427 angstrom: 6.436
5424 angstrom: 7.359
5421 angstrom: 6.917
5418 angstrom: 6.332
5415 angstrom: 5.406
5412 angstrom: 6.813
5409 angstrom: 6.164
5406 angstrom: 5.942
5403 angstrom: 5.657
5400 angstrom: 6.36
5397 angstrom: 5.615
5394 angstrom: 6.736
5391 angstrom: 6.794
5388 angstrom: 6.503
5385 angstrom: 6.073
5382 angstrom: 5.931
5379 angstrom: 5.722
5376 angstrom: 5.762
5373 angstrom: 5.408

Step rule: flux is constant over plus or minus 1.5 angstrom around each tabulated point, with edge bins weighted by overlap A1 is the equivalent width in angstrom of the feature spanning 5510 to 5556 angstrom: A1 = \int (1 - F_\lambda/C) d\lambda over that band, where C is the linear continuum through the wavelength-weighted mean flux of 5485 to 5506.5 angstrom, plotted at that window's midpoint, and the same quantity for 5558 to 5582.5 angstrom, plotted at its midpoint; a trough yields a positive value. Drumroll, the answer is 2.5 angstrom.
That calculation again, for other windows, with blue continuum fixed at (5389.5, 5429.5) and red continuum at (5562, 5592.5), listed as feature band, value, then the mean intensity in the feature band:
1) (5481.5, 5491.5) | -0.65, 6.82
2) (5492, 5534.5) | 0.66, 6.31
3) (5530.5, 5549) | 0.81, 6.14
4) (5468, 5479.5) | -0.38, 6.6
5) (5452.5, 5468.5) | -0.46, 6.57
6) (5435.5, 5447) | 0.25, 6.24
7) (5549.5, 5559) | 1.06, 5.71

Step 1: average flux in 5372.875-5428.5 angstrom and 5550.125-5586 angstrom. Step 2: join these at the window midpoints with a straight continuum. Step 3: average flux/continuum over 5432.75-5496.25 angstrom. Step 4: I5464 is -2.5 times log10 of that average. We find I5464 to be -0.06 mag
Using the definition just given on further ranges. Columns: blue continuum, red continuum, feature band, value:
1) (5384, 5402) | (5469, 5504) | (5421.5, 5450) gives -0.02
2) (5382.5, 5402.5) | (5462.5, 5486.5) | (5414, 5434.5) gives -0.03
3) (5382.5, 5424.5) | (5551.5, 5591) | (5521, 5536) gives -0.01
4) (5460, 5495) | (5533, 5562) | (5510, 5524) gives 0.03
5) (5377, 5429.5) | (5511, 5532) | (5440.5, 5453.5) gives 0.02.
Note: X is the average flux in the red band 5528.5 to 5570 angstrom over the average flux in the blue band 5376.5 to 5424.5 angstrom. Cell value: 1.0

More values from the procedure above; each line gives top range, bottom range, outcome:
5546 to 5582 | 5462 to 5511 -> 0.91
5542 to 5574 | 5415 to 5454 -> 0.90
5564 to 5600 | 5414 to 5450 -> 1.01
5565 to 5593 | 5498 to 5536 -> 1.03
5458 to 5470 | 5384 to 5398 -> 1.05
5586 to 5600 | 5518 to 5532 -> 1.11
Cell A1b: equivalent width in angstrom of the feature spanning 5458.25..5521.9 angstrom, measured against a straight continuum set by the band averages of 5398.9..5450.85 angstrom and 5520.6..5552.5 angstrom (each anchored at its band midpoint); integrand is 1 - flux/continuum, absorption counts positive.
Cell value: -2.99 angstrom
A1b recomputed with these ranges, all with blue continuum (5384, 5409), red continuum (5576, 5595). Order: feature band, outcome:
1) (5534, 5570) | 3.2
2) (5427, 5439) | -1.0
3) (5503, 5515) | 0.6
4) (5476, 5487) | -0.3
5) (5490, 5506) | -0.2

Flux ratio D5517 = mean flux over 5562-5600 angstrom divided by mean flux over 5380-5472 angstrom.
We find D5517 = 1.0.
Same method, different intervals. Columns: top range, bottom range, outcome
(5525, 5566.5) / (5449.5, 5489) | 0.91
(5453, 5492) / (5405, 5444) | 1.02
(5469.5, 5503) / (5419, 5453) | 0.99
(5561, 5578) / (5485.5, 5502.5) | 0.95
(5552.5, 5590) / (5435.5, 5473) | 0.96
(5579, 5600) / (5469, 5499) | 1.03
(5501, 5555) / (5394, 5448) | 0.97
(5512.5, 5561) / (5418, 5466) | 0.92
